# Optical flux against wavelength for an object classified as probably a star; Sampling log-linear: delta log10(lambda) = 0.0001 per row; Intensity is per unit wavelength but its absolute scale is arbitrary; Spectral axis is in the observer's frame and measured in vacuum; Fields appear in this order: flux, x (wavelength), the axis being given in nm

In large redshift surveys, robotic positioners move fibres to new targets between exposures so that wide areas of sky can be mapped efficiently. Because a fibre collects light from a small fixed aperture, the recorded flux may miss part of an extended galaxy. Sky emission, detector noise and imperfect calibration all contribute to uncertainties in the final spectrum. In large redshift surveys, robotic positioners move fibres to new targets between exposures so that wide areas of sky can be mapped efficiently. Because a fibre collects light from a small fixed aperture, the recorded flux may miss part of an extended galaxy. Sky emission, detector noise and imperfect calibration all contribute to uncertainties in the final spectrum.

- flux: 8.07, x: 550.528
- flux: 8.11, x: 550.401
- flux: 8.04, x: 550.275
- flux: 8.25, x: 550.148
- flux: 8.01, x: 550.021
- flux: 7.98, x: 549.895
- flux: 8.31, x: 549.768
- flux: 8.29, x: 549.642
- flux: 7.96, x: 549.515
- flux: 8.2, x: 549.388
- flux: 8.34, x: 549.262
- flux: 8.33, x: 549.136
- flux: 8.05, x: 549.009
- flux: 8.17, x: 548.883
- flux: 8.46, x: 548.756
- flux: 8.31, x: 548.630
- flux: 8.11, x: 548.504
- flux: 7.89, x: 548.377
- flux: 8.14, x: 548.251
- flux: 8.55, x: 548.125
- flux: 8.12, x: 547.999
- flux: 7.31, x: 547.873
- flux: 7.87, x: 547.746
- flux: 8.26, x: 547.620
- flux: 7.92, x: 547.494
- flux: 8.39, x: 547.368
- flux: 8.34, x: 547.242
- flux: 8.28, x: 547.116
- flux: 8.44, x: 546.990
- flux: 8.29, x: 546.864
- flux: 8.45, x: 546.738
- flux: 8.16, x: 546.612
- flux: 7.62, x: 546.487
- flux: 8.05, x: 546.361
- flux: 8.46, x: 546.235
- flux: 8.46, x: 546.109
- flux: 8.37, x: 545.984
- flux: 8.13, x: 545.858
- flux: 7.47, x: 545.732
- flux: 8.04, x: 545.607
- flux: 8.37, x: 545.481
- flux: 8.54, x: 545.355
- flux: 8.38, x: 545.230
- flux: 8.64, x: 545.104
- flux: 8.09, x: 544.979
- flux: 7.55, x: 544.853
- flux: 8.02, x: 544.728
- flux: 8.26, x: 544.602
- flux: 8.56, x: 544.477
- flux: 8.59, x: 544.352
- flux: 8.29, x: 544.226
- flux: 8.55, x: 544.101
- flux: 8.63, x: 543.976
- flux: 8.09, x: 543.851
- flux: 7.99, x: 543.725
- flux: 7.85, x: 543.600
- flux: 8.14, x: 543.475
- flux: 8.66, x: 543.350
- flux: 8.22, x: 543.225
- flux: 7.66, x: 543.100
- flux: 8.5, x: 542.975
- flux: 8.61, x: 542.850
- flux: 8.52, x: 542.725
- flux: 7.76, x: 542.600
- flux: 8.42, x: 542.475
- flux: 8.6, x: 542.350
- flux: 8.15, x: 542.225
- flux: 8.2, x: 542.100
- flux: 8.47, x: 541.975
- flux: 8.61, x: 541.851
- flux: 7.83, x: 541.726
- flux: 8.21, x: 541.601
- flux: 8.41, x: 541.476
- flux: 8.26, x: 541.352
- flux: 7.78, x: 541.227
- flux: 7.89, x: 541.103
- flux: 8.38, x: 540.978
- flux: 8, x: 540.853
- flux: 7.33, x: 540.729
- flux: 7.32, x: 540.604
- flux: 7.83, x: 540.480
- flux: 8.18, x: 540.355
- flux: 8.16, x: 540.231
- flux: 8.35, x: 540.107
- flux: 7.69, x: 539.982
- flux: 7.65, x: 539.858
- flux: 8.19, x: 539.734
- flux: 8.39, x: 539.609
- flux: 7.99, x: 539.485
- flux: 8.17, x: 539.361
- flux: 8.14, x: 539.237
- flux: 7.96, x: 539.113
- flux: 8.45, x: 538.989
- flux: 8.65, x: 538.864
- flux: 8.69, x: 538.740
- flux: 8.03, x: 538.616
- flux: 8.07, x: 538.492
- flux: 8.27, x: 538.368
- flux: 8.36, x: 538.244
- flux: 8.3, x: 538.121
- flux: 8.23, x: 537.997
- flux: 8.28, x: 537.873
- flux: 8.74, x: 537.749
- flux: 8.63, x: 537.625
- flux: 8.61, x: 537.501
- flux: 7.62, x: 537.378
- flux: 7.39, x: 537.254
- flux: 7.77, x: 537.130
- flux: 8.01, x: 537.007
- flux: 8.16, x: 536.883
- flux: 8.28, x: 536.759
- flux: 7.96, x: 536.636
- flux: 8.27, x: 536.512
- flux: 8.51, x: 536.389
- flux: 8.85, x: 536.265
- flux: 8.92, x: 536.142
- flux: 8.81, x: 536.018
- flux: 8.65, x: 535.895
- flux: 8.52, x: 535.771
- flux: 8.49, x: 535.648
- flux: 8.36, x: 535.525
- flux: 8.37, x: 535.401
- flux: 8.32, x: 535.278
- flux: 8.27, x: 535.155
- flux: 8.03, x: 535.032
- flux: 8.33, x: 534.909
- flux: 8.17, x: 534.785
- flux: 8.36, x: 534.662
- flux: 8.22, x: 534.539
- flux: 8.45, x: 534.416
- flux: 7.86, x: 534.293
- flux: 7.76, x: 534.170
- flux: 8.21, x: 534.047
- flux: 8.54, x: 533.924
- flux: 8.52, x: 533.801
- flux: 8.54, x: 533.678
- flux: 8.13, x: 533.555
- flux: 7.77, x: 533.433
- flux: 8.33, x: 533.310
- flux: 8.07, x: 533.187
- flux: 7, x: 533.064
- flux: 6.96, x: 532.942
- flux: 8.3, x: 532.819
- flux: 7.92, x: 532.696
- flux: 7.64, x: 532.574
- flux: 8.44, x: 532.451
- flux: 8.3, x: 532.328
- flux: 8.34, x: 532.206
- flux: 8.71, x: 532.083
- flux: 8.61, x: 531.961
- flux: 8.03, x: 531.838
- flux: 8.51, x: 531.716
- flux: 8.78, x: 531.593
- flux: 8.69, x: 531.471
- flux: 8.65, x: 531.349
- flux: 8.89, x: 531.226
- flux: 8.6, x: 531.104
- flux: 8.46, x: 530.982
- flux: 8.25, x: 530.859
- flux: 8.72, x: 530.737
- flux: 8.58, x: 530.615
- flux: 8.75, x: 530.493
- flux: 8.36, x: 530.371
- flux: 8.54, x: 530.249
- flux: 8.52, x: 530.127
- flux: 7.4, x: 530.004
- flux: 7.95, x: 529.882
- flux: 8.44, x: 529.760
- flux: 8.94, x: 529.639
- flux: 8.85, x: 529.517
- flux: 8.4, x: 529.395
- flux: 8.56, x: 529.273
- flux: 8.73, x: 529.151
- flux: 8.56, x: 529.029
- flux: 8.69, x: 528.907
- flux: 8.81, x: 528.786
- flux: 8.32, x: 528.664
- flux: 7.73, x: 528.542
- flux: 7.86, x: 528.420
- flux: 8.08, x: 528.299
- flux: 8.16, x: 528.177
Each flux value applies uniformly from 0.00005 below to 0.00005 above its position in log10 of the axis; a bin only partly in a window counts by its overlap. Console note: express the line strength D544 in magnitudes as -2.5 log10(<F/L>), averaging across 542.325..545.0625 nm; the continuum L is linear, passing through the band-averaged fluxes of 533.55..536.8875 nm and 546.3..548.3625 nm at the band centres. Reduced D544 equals -0.01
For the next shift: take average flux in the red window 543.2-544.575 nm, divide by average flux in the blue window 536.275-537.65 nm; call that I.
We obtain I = 1.0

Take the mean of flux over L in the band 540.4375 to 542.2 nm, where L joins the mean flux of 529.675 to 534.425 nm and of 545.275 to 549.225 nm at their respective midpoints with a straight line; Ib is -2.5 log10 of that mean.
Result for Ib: 0.023 mag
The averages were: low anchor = 8.27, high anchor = 8.18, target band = 8.04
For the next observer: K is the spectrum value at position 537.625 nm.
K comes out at 8.63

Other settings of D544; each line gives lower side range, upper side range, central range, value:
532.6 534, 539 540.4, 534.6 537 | -0.05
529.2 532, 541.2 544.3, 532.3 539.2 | 0.02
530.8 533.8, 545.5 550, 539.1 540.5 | 0.02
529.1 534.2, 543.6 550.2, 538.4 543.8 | 0.01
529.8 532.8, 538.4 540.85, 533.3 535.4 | 0.01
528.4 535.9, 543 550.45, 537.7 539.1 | -0.01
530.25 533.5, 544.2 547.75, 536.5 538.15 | 0.02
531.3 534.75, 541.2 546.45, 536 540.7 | 0.00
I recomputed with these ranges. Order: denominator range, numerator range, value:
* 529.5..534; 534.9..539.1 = 1.00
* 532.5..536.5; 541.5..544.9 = 1.00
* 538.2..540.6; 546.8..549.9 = 1.00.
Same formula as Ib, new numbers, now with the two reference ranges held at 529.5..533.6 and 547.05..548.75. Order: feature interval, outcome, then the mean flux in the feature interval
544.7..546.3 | -0.006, 8.2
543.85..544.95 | -0.016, 8.29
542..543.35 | -0.013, 8.28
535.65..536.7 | -0.039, 8.56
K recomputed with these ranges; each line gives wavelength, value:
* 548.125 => 8.55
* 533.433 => 7.77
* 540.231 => 8.16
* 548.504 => 8.11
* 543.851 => 8.09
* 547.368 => 8.39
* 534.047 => 8.21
